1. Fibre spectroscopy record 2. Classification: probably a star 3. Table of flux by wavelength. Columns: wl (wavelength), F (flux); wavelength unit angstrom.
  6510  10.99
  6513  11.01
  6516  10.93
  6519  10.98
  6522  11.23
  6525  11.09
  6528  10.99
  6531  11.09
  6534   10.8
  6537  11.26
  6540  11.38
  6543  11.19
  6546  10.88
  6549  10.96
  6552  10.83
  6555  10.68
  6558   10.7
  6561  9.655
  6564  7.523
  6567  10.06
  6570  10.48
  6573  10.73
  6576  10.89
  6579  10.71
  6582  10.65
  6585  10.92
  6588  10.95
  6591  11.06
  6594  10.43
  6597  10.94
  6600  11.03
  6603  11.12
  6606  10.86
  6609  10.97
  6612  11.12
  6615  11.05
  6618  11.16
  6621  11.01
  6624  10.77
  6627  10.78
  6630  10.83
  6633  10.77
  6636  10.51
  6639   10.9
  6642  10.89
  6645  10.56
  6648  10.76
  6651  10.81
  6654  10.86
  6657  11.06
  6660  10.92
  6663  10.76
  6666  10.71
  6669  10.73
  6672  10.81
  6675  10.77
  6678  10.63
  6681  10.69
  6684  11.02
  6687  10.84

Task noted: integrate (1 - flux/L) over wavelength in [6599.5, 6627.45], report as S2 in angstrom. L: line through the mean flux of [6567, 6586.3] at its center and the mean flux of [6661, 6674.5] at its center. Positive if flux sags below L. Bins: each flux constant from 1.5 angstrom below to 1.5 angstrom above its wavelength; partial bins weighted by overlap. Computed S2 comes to -0.74 angstrom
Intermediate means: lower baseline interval 10.7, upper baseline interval 10.8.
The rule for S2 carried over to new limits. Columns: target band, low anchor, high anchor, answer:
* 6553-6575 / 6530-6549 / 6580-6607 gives 2.0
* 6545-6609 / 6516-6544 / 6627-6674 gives 2.3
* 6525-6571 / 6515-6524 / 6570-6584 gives 1.3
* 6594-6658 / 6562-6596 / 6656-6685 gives -1.7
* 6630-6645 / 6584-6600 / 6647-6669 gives 0.1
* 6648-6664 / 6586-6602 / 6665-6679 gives -0.2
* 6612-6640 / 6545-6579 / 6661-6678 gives -0.8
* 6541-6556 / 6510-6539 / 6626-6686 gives 0.1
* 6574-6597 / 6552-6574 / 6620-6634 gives -1.1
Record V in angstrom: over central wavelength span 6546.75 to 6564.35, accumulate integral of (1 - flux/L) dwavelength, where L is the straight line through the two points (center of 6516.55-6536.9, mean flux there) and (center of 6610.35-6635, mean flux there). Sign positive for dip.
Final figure 1.20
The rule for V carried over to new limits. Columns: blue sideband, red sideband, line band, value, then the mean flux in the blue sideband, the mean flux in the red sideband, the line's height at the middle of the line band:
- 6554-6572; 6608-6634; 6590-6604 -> -0.6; 9.85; 10.9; 10.5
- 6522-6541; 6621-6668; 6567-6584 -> 0.5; 11.1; 10.8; 11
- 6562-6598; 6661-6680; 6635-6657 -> -0.3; 10.4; 10.7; 10.7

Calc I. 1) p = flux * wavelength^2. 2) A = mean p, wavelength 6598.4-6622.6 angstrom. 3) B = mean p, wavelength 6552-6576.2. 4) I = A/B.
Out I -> 1.1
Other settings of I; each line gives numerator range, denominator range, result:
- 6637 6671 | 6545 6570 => 1.10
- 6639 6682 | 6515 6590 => 1.04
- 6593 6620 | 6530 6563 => 1.03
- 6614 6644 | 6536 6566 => 1.06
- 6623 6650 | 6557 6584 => 1.08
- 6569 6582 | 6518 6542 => 0.98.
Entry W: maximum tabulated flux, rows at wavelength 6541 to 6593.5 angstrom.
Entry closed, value 11.19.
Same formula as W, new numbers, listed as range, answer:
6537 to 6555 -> 11.38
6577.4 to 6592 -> 11.06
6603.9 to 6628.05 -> 11.16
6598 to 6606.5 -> 11.12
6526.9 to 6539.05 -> 11.26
